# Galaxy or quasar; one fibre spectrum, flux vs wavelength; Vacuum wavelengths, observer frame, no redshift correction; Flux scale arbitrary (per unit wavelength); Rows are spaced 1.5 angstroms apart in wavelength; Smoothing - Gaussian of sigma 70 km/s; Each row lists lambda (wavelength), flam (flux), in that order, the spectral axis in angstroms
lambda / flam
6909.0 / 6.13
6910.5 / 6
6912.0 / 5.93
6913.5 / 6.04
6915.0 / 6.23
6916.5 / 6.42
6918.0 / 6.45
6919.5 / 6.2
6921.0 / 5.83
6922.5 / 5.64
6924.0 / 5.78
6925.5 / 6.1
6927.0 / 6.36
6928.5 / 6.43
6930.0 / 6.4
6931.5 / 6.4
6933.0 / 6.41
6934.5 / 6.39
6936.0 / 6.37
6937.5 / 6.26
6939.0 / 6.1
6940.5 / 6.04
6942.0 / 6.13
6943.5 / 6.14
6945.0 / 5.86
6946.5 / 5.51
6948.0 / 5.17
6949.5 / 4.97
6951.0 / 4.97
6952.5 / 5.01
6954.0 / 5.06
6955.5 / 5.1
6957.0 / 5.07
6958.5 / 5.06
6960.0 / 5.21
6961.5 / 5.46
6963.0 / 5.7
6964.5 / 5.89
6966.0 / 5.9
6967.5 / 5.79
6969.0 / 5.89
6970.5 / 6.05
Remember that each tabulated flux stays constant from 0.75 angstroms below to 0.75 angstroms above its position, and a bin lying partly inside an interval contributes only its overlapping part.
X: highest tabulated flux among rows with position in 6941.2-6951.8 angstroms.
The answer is 6.14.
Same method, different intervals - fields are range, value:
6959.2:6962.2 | 5.46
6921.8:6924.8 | 5.78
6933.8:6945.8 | 6.39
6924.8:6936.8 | 6.43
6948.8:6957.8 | 5.1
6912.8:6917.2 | 6.42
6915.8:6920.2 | 6.45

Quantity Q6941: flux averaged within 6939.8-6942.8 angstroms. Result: 6.09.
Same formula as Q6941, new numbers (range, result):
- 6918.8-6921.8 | 6.01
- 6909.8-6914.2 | 5.99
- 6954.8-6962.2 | 5.18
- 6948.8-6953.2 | 4.98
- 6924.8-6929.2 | 6.3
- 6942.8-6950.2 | 5.53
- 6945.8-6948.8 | 5.33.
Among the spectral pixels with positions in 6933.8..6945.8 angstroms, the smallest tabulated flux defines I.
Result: 5.86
